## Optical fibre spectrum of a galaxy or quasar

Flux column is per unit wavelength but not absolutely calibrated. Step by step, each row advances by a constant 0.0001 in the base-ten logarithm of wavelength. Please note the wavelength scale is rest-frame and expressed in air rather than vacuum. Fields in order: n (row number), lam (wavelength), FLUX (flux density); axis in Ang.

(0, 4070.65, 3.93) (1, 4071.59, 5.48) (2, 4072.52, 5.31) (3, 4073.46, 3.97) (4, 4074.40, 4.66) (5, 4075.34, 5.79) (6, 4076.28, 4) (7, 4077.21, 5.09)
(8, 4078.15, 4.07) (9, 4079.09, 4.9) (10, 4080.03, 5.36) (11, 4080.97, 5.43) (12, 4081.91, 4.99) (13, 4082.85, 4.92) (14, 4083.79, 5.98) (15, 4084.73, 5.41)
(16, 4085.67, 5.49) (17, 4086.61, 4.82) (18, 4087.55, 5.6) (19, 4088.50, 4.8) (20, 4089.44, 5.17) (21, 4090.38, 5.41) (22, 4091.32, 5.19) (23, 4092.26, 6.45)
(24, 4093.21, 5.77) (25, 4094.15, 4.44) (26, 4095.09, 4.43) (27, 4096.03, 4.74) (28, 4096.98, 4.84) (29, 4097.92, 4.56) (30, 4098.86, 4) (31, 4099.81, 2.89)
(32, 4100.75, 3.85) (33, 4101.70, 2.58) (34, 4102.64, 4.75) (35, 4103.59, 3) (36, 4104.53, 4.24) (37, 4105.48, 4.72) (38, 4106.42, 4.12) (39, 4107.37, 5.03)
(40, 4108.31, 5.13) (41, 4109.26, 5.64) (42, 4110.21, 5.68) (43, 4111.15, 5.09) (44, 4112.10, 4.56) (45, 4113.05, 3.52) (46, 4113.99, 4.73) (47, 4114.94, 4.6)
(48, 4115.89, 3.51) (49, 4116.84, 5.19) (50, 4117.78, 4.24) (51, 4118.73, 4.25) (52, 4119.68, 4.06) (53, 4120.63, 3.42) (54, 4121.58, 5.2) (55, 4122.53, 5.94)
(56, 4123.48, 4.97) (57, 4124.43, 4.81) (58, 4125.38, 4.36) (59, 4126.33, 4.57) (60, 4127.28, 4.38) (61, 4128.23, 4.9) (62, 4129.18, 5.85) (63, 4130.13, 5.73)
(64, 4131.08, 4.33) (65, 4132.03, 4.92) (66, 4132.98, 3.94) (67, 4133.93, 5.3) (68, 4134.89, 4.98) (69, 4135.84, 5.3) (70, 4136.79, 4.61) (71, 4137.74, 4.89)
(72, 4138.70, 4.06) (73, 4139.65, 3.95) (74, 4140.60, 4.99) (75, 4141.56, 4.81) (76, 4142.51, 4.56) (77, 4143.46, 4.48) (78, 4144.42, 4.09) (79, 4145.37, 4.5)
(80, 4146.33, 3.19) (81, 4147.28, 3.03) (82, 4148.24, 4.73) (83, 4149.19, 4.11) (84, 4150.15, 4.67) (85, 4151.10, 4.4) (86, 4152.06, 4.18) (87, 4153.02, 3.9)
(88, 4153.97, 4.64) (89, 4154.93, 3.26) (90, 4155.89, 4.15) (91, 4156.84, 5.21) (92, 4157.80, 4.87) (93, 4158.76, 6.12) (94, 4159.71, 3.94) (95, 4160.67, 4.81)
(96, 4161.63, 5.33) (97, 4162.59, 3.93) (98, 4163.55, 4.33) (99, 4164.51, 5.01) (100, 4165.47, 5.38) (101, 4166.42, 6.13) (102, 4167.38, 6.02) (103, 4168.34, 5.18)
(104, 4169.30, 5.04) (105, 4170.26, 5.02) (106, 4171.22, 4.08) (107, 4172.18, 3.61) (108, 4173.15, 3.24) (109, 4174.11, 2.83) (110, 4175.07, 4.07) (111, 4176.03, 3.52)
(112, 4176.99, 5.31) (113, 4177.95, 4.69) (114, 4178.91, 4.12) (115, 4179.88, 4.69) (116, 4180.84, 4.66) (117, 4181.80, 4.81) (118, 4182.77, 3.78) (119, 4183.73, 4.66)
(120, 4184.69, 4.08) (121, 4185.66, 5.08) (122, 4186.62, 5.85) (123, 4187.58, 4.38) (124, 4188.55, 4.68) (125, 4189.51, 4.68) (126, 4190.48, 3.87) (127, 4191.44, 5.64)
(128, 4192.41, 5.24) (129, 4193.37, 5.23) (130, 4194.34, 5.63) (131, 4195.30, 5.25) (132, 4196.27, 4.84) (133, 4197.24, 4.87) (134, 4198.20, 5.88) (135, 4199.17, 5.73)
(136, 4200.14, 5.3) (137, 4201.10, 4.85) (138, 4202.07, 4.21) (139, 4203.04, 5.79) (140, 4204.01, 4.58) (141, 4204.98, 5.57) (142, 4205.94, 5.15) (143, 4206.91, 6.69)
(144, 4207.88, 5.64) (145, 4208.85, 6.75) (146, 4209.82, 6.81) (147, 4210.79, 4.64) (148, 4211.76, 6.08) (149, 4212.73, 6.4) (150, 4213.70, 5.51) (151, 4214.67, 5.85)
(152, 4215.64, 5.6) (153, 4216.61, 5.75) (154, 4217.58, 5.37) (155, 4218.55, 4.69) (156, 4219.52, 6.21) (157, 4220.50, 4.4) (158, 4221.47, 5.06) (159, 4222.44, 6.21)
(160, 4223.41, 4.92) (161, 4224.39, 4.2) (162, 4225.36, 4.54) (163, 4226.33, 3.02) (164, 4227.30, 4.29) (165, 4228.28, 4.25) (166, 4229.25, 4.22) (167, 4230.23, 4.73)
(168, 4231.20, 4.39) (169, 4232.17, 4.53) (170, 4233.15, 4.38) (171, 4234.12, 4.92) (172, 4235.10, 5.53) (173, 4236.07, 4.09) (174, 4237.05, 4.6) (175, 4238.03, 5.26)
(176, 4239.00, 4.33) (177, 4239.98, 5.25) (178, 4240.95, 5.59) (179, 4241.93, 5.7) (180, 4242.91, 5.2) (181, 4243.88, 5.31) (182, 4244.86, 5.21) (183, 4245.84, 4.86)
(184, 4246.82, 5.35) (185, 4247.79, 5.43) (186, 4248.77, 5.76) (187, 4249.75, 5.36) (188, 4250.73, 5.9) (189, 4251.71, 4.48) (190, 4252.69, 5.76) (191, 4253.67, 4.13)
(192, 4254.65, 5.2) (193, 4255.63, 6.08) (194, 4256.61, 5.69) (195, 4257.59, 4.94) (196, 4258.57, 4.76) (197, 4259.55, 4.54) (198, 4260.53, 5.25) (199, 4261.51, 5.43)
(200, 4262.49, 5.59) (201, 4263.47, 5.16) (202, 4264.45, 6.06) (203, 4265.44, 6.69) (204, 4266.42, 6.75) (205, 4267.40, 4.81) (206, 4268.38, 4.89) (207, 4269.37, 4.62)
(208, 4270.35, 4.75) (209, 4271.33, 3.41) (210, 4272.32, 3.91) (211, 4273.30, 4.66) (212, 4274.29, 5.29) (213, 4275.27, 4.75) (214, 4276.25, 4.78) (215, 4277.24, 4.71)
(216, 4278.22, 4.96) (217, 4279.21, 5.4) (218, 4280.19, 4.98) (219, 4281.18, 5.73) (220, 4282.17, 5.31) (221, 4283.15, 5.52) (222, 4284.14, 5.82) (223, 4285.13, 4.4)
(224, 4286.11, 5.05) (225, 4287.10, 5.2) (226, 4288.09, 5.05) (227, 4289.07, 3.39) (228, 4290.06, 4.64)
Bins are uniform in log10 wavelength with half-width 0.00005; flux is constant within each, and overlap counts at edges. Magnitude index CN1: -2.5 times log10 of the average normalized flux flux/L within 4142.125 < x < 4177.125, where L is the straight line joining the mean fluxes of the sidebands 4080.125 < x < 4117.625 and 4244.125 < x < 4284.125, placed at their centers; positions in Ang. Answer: 0.11 mag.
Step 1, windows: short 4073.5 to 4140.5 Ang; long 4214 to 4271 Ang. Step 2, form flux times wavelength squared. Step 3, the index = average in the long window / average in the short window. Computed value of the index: 1.15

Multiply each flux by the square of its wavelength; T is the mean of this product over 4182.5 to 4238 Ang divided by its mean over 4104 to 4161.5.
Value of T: 1.1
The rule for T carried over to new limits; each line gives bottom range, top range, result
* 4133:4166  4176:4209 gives 1.14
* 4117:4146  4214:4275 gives 1.14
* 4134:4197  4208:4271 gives 1.17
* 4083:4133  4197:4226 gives 1.21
